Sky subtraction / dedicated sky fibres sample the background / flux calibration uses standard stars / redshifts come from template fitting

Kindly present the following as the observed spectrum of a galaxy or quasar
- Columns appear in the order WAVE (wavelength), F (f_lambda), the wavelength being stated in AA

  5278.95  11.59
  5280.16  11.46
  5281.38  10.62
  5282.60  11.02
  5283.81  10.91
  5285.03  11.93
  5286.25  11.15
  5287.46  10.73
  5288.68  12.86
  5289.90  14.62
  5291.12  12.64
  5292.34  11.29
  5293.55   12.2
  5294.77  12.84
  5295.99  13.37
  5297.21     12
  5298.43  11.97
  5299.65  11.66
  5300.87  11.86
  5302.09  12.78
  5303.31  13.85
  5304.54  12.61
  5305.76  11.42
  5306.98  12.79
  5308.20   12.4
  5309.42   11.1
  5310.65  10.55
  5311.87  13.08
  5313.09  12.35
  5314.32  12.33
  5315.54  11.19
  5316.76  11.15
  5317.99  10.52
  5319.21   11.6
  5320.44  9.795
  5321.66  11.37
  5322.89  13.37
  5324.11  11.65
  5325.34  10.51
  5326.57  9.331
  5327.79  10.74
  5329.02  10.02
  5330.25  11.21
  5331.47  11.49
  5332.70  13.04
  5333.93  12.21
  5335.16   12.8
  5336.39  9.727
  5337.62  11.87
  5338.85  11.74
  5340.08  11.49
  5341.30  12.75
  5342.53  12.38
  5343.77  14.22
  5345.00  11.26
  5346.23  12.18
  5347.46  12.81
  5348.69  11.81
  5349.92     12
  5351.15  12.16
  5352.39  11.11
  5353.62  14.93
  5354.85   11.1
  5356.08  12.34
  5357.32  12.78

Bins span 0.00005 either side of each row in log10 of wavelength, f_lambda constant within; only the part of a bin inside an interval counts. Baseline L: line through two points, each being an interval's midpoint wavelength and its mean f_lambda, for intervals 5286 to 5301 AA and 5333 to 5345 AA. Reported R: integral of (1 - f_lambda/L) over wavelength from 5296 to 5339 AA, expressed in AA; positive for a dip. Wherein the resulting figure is 1.80 AA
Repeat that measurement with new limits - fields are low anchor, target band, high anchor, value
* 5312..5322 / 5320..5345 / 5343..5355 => 0.6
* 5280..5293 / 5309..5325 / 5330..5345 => 0.6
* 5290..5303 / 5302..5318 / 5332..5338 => 0.2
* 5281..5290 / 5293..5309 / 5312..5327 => -1.3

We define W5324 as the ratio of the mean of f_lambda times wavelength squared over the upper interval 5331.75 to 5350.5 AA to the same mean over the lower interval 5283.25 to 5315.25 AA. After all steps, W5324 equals 1.01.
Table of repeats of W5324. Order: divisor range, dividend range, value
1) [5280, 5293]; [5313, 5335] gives 0.98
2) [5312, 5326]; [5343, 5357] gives 1.09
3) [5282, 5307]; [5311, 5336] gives 0.95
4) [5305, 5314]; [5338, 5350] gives 1.04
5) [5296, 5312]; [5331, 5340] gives 0.98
